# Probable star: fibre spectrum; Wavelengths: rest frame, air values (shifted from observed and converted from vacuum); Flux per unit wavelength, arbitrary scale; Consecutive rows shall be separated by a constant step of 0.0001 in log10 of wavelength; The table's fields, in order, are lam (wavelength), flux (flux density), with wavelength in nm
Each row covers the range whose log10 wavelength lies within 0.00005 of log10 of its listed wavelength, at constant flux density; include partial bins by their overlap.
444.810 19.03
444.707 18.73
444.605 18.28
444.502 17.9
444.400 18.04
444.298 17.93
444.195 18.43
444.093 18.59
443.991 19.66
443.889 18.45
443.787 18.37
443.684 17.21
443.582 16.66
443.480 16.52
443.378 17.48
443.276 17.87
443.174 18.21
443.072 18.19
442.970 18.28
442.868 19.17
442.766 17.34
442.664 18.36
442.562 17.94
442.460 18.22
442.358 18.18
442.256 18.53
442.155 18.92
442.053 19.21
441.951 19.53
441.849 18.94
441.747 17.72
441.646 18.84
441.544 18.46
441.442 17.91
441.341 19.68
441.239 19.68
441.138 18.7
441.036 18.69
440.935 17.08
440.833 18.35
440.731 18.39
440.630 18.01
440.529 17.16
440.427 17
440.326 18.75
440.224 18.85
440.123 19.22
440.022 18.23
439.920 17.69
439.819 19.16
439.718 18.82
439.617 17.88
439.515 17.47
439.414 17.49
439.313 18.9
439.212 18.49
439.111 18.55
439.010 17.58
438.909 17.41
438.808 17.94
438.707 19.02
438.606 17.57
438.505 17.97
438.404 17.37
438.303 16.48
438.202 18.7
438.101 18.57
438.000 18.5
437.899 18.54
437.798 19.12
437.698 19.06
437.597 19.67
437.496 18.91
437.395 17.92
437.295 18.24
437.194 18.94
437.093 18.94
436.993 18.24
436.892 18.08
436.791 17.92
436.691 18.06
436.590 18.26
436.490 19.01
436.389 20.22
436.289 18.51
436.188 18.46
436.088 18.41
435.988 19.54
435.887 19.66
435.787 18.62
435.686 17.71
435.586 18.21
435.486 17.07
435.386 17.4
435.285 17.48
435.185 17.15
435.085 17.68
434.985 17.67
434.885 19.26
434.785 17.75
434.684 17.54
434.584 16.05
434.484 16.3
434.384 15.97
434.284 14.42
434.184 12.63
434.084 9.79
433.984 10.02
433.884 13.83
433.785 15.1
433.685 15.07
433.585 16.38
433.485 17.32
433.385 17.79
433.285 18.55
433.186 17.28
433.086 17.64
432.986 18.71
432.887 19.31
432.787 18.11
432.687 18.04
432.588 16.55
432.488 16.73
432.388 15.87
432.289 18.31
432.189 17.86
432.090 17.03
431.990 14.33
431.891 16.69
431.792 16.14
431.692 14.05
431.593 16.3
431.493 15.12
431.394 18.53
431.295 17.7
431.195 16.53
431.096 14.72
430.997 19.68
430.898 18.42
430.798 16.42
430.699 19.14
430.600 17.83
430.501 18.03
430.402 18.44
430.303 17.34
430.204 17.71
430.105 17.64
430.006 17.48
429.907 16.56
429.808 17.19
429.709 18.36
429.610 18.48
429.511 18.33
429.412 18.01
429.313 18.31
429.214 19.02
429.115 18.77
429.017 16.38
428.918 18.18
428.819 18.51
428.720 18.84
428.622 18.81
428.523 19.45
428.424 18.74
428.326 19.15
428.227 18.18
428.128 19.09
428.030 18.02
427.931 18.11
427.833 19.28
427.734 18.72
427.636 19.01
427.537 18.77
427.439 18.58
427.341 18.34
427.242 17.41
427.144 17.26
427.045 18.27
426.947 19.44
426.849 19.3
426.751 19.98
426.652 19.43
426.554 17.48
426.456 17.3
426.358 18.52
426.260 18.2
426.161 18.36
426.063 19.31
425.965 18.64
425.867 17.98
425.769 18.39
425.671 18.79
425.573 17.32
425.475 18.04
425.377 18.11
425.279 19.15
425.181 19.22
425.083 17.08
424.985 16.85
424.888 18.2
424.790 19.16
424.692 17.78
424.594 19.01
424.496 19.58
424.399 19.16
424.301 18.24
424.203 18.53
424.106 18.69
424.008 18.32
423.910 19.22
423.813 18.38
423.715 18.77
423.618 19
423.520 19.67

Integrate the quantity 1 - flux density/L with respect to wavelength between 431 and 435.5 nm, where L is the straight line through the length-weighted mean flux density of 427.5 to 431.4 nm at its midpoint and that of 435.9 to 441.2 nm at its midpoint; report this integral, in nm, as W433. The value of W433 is 0.43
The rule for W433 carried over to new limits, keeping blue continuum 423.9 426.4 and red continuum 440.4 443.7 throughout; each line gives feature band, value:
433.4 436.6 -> 0.26 nm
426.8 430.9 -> 0.03 nm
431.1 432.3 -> 0.13 nm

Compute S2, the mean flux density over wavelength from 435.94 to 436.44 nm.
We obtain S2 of 19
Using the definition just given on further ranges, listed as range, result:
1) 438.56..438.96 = 18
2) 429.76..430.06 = 17.1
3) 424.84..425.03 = 17.6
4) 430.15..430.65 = 17.9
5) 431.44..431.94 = 15.7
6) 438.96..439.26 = 18.2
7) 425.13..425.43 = 18.8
